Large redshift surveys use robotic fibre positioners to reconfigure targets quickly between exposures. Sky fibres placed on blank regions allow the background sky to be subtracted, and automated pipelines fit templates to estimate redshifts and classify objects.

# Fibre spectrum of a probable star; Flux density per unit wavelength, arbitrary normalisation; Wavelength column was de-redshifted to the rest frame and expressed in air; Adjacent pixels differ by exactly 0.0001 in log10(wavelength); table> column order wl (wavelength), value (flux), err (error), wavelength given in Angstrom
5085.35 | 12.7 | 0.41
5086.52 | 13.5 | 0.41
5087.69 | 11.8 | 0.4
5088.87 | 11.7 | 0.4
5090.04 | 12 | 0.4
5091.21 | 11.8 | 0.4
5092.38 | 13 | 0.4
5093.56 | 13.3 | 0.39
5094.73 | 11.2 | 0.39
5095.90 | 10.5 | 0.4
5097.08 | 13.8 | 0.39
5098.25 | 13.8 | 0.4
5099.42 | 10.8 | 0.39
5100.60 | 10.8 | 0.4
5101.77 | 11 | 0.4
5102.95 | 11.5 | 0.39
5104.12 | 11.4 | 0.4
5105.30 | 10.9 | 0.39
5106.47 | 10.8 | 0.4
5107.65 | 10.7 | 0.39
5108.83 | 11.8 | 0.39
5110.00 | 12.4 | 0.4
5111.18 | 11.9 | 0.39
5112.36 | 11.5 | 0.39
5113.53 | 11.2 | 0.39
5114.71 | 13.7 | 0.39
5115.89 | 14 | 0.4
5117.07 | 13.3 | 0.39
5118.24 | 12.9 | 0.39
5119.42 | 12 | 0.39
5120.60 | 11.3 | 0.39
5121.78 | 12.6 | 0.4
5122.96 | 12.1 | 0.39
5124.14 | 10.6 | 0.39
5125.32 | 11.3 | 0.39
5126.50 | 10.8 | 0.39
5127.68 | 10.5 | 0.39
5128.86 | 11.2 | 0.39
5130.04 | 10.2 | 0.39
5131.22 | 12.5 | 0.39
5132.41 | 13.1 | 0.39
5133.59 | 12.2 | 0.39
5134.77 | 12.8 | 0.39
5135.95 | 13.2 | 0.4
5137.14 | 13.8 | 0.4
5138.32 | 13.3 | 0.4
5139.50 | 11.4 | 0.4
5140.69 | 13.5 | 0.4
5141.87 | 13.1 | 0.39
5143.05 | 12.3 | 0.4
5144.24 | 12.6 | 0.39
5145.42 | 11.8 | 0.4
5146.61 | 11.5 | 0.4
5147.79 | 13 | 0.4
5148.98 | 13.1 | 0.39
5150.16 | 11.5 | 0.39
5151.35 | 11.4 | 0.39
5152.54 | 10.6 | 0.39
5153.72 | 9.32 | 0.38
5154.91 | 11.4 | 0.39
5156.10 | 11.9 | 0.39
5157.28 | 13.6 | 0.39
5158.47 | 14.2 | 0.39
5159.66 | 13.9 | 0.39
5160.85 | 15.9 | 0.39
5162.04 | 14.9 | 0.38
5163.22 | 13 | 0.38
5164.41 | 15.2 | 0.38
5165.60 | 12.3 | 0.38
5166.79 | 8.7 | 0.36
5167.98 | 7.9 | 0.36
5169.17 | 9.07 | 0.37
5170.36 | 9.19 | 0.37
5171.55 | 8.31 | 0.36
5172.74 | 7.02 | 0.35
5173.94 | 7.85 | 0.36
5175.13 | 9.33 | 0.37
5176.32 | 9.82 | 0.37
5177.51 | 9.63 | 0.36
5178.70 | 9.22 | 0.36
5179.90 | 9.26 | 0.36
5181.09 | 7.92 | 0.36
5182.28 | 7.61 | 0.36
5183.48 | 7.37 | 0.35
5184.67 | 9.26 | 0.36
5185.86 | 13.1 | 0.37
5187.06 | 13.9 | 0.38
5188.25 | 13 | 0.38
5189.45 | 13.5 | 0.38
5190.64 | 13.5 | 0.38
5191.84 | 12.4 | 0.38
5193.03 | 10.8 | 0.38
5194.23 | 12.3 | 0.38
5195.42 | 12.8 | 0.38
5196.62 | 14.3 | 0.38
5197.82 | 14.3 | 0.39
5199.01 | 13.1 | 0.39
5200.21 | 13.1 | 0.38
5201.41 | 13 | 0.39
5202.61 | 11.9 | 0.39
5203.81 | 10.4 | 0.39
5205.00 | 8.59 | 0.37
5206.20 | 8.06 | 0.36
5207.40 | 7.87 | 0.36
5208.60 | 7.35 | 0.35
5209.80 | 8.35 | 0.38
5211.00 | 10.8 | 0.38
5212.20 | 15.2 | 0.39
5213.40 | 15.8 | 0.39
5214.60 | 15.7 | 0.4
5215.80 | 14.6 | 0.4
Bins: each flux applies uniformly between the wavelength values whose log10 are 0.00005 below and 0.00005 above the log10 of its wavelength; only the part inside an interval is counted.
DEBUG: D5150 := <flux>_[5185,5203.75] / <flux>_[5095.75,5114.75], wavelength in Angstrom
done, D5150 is 1.11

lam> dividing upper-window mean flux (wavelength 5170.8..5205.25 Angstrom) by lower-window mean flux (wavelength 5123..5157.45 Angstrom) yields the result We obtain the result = 0.91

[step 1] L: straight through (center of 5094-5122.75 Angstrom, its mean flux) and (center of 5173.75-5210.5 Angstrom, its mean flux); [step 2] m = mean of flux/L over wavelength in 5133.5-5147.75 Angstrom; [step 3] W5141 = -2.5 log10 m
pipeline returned -0.11 mag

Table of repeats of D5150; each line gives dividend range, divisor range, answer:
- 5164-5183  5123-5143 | 0.76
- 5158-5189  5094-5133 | 0.90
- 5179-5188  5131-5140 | 0.77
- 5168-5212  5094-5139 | 0.88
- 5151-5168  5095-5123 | 1.04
